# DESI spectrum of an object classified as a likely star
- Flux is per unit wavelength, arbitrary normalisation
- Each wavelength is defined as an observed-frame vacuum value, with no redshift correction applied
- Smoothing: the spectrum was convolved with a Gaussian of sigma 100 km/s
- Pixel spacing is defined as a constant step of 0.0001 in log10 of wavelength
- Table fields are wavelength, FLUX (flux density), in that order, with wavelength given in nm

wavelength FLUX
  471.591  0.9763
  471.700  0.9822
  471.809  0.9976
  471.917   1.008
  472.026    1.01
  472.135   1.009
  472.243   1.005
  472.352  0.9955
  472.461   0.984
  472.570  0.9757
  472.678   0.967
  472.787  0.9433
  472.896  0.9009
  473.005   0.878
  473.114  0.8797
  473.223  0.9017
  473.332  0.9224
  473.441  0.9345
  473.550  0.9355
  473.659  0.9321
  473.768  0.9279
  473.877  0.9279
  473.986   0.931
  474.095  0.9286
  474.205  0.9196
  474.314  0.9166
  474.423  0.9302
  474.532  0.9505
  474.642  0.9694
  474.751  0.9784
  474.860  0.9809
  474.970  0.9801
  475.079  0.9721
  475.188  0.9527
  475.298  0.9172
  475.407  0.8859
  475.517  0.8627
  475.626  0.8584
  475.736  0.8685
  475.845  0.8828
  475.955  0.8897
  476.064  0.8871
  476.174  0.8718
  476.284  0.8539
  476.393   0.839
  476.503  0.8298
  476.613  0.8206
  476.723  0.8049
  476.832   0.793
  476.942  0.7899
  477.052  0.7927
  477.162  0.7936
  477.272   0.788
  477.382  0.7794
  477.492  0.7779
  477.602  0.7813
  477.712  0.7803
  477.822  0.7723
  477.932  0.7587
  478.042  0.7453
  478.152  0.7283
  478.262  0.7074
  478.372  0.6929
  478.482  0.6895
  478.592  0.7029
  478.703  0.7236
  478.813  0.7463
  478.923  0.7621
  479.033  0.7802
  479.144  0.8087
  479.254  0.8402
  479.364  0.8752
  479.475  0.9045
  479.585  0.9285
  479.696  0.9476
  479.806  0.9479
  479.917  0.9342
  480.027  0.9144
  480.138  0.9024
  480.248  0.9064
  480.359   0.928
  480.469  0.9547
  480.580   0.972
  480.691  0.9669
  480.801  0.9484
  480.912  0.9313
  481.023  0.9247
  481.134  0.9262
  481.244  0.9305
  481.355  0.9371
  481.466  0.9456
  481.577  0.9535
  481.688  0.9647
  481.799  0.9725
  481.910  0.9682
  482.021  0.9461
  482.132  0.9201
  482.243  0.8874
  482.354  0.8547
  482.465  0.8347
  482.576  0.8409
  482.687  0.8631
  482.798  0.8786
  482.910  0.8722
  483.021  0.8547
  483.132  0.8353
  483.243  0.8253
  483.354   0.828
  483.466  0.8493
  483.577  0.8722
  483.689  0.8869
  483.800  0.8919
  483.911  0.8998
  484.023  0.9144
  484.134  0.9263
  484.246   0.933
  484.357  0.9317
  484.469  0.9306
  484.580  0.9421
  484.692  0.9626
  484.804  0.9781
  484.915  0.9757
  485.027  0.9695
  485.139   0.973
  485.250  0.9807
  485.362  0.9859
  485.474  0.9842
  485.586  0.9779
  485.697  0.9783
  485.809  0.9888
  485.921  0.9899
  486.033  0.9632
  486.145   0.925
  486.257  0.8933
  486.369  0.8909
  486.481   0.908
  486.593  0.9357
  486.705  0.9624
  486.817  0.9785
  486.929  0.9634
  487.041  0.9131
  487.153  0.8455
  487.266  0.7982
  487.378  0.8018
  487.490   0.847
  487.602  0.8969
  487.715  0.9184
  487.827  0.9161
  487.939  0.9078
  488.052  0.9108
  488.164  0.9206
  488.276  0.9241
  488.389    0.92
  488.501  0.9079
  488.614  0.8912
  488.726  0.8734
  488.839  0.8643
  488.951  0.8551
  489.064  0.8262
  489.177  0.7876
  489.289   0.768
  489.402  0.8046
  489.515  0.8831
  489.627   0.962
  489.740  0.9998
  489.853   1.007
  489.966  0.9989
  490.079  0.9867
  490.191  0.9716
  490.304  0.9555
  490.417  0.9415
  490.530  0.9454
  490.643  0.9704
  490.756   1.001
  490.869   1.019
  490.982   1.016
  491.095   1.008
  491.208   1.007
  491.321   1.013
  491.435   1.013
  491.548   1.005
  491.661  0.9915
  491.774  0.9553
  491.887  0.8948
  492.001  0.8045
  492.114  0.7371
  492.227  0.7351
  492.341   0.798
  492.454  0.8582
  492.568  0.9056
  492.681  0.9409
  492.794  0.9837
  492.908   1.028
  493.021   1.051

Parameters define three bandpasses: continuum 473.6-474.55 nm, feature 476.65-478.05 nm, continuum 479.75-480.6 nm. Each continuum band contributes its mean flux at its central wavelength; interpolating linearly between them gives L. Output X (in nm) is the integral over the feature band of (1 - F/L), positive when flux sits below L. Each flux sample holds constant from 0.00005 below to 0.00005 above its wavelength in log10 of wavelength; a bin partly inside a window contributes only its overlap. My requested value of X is 0.22 nm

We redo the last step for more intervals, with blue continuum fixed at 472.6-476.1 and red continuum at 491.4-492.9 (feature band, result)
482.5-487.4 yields -0.05 nm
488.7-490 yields 0.02 nm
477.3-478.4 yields 0.20 nm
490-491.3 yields -0.12 nm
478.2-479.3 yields 0.21 nm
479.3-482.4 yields -0.06 nm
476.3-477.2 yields 0.11 nm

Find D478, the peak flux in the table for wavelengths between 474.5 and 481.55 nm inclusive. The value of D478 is 0.9809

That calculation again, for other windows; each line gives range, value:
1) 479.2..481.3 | 0.972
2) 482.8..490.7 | 1.007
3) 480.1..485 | 0.9781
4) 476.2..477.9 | 0.8539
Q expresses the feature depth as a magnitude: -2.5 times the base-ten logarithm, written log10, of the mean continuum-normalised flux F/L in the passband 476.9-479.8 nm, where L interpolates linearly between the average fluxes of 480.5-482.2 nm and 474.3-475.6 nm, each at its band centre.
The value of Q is 0.20 mag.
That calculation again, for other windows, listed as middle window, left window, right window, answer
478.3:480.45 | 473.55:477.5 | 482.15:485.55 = 0.07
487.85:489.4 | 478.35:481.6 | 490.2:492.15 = 0.08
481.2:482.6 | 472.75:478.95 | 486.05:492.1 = -0.04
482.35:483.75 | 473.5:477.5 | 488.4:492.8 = 0.06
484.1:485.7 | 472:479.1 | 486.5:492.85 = -0.07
